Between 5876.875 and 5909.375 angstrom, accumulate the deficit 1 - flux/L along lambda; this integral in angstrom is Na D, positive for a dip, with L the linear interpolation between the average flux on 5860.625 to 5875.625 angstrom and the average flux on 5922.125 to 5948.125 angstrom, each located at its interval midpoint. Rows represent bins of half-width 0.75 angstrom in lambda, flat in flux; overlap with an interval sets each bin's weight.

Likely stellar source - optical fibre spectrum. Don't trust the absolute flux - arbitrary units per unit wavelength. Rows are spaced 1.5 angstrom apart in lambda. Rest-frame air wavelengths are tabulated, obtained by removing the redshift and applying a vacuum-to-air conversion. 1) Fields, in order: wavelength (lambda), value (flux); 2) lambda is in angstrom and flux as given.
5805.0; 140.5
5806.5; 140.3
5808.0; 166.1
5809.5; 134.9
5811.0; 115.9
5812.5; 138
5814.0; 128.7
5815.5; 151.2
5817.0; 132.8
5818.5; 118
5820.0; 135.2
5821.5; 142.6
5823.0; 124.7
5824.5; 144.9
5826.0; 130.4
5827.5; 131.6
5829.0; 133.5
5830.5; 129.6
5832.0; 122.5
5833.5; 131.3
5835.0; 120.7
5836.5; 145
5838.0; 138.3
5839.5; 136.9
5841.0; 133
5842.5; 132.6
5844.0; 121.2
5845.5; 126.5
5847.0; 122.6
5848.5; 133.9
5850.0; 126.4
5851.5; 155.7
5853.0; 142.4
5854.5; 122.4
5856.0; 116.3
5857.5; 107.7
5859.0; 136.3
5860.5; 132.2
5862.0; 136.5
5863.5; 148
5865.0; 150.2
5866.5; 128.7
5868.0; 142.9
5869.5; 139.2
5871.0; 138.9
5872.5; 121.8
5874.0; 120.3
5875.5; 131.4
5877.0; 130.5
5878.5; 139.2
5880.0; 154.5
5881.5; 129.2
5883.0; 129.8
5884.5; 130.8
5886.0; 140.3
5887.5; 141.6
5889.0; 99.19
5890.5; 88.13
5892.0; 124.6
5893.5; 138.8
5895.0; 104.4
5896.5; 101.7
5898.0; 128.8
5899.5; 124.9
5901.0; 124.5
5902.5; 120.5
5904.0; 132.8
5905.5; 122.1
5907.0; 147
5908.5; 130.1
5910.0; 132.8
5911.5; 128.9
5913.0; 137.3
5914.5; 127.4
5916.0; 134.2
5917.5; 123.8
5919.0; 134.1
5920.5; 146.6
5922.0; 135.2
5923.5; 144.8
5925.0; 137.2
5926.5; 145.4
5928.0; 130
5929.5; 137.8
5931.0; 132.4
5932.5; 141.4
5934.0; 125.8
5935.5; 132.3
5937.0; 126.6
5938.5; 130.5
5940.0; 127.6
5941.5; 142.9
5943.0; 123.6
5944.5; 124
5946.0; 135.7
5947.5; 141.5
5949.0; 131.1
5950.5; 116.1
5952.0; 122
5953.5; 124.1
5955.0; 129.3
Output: 2.09 angstrom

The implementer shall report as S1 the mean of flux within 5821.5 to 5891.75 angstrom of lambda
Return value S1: 131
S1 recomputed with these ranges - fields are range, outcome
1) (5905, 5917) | 133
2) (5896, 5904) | 122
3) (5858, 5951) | 131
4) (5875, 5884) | 136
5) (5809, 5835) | 132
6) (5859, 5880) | 136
